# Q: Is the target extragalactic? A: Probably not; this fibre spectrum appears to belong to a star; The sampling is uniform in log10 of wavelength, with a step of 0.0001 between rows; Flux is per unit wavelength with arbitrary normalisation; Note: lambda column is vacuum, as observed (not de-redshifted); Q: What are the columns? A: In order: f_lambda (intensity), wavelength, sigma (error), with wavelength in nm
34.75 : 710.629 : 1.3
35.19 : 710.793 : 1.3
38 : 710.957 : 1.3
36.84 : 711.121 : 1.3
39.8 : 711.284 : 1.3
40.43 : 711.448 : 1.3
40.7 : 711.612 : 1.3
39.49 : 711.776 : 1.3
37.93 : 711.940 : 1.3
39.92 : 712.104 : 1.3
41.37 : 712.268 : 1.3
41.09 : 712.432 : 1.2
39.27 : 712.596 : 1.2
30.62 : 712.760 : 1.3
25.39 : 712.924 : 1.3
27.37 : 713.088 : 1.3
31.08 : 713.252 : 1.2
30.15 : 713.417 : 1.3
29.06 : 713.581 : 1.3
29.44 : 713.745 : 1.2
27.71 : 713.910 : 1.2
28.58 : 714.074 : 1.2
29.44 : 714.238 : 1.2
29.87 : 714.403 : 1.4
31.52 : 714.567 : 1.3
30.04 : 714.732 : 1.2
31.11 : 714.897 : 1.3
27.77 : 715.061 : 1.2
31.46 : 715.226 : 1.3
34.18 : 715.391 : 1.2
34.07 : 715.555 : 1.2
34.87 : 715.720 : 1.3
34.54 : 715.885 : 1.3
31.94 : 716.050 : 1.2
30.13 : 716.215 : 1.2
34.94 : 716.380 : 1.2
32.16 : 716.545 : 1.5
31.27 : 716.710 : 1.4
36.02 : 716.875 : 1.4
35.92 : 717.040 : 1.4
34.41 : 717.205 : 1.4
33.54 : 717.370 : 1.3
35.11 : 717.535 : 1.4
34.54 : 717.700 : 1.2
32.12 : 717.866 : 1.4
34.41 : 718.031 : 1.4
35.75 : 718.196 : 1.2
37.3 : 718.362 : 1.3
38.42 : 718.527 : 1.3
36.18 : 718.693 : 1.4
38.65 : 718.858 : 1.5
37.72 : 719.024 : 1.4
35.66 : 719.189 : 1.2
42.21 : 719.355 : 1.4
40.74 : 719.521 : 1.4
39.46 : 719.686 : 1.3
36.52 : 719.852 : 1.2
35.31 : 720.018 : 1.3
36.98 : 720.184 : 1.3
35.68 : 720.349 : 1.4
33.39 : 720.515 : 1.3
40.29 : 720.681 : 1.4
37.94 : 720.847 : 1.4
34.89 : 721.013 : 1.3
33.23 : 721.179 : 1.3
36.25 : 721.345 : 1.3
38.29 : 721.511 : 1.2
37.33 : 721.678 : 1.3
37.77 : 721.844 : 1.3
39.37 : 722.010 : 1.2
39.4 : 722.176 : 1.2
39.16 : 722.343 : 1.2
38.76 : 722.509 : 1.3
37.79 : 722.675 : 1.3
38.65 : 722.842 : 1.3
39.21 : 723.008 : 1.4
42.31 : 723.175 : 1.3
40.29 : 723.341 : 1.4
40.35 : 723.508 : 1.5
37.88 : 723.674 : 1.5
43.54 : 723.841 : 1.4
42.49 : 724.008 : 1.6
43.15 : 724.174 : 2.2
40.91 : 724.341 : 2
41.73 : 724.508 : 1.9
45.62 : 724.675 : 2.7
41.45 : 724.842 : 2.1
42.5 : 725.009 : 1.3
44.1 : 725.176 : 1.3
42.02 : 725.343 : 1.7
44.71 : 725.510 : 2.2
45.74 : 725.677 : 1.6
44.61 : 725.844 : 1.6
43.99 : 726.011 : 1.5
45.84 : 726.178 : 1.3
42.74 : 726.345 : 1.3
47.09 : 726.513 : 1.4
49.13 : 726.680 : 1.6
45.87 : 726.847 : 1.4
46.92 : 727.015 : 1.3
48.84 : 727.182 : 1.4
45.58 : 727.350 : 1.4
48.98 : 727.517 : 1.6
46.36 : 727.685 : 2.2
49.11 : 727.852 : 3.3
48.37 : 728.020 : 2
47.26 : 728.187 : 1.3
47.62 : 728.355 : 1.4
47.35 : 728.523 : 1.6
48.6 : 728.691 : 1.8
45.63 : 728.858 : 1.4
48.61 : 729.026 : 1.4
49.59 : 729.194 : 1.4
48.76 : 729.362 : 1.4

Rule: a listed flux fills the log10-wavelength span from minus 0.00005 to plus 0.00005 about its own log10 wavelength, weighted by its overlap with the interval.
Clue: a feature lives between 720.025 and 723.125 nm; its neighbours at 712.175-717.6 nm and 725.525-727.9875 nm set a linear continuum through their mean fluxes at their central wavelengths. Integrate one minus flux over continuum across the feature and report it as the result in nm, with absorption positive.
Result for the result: 0.22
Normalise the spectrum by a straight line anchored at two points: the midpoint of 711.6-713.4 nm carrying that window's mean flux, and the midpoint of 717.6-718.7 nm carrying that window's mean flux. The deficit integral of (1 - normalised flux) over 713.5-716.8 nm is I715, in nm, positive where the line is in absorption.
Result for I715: 0.39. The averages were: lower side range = 35.4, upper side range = 35.5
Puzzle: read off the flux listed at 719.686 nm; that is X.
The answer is 39.46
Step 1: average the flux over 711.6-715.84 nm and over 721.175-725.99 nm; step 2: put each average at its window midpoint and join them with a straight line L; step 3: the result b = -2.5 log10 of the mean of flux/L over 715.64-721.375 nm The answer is 0.029 mag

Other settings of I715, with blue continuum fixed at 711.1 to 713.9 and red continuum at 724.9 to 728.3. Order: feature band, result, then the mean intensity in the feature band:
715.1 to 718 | 0.354 nm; 33.5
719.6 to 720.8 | 0.122 nm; 36.9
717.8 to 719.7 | 0.122 nm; 37.4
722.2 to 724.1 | 0.144 nm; 40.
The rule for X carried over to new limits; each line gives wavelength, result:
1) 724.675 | 45.62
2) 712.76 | 30.62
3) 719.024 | 37.72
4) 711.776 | 39.49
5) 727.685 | 46.36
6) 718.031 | 34.41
